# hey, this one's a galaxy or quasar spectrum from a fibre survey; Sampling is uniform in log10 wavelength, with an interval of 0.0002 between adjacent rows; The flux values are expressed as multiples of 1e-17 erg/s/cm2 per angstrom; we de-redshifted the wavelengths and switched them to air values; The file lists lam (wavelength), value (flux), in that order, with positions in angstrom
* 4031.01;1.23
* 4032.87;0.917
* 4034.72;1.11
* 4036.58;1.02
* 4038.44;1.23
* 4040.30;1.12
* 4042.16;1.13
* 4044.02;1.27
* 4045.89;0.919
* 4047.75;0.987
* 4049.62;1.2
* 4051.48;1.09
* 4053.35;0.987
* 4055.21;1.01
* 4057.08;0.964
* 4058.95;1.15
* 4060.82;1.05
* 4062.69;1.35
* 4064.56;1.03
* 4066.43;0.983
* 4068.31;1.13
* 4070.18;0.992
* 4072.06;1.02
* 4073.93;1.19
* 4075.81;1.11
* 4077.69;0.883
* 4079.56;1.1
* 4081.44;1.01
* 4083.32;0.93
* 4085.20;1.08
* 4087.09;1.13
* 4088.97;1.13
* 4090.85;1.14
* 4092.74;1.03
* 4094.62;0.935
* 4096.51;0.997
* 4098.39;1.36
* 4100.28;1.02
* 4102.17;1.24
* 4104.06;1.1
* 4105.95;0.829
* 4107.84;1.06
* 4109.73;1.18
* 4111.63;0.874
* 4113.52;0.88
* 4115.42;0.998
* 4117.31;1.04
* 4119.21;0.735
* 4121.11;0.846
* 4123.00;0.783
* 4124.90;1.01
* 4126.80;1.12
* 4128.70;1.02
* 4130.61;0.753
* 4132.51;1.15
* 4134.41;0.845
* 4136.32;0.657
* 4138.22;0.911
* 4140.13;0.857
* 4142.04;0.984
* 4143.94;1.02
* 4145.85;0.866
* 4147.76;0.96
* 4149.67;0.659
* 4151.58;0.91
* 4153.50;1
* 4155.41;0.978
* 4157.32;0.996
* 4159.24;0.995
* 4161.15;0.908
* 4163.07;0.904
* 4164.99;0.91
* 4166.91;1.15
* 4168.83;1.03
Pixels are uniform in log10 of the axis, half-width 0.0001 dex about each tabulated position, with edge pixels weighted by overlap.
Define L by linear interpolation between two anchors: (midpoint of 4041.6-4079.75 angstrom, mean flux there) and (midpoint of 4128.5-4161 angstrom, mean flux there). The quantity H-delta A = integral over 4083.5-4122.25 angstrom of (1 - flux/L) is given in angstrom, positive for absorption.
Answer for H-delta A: -1.3 angstrom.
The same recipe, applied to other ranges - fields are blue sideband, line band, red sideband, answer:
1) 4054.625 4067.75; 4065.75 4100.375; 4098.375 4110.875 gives 0.7 angstrom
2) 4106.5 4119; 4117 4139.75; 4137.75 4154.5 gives 1.1 angstrom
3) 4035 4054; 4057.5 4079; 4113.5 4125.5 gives -0.9 angstrom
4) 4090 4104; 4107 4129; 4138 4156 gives 1.4 angstrom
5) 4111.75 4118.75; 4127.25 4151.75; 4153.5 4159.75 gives 1.9 angstrom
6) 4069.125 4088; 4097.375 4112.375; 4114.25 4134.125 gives -1.5 angstrom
